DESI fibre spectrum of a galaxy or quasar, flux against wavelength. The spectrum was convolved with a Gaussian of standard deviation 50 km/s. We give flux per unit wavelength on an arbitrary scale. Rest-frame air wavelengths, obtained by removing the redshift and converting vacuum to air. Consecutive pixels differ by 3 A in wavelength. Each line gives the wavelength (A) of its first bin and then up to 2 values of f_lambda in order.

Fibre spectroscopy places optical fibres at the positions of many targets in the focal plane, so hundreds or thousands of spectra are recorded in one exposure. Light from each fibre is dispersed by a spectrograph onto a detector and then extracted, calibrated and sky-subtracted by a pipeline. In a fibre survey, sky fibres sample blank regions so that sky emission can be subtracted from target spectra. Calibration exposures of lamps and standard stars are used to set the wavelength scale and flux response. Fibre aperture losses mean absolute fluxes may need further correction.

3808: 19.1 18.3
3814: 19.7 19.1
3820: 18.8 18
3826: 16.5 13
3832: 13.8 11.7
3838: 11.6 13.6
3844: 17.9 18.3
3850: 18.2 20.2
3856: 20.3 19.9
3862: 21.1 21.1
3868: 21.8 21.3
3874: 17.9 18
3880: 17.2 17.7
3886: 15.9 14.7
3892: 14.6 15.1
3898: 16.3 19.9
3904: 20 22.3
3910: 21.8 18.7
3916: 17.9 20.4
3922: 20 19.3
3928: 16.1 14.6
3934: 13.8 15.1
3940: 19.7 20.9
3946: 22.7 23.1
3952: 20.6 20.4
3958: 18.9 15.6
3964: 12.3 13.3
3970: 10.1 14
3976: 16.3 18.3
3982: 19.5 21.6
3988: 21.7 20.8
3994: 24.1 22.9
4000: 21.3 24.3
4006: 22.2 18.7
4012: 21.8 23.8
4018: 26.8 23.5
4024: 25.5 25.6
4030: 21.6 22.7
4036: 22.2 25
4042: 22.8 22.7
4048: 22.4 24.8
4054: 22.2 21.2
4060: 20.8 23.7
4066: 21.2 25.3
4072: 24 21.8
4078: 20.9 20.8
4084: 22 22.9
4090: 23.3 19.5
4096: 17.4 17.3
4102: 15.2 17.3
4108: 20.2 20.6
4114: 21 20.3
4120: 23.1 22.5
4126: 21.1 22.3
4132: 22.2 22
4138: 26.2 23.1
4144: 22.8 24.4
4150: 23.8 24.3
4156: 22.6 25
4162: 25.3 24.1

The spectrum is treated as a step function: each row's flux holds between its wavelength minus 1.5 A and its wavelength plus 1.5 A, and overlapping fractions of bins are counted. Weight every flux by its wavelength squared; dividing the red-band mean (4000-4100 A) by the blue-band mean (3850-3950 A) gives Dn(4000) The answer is 1.29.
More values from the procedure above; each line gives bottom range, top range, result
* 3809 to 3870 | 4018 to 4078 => 1.45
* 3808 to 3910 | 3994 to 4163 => 1.40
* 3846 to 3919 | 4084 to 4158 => 1.29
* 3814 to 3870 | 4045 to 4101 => 1.39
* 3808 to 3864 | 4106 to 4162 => 1.52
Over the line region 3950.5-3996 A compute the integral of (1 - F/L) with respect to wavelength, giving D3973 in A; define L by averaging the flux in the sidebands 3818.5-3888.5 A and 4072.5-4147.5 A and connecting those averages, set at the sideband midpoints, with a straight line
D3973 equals 3.2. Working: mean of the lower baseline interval 17.5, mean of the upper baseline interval 21.2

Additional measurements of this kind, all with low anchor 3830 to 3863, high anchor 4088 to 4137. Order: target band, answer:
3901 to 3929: -3.0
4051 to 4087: -4.5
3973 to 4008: -3.8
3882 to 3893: 1.1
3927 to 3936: 1.6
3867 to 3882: -1.6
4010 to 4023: -3.2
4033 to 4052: -3.7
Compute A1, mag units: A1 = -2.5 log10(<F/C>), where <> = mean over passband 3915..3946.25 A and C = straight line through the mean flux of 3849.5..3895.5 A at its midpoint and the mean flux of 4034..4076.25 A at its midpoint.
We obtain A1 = 0.11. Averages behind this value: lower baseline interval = 18.5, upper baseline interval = 22.9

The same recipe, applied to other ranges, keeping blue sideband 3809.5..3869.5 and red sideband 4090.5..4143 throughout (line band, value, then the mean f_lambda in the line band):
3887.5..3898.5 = 0.21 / 15.1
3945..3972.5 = 0.10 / 17.2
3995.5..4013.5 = -0.13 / 21.9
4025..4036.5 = -0.17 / 23.2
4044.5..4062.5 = -0.12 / 22.4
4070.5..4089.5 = -0.09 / 22.1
